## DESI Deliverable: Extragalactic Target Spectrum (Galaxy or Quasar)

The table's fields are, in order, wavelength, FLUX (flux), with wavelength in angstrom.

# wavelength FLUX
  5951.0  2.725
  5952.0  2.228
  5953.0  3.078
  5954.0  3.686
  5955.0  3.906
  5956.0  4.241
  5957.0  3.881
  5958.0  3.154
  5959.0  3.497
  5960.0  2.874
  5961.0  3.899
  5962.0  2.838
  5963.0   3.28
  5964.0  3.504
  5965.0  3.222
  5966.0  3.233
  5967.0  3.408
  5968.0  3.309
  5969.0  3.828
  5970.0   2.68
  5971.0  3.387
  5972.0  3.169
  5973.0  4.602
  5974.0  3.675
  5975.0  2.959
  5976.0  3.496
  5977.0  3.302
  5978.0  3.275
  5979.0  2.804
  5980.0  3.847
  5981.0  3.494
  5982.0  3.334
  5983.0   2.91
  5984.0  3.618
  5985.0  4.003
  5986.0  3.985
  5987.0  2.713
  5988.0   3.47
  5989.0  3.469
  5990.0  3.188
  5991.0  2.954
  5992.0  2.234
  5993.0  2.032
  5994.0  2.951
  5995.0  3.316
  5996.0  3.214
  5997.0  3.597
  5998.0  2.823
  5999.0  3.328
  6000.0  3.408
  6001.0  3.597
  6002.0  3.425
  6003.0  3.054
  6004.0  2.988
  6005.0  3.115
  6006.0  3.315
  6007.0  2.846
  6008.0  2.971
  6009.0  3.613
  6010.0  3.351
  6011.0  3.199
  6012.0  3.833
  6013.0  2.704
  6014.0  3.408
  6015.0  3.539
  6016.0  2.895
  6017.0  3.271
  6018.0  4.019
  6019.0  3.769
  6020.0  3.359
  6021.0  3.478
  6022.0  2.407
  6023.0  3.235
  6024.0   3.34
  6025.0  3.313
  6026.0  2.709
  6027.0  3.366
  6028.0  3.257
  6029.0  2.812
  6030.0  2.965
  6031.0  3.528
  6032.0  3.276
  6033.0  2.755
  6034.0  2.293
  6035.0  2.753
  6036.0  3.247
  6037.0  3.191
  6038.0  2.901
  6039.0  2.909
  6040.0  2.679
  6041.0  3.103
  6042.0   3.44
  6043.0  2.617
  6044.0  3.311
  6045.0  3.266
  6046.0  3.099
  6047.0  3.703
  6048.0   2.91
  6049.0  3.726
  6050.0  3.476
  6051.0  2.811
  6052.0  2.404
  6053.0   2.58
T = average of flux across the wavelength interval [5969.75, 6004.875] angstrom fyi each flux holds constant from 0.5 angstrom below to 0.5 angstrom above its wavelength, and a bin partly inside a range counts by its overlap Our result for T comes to 3.27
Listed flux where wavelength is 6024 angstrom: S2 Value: 3.34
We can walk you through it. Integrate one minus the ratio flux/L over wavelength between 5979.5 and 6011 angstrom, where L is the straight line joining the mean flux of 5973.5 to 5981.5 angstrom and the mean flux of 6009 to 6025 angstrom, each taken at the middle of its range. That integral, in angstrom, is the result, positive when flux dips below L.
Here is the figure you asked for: 1.1 angstrom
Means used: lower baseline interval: 3.36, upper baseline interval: 3.33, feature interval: 3.23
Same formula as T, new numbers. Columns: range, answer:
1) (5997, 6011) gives 3.23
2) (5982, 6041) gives 3.17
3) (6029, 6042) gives 2.98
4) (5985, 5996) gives 3.08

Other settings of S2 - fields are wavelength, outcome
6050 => 3.476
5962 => 2.838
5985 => 4.003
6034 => 2.293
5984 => 3.618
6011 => 3.199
